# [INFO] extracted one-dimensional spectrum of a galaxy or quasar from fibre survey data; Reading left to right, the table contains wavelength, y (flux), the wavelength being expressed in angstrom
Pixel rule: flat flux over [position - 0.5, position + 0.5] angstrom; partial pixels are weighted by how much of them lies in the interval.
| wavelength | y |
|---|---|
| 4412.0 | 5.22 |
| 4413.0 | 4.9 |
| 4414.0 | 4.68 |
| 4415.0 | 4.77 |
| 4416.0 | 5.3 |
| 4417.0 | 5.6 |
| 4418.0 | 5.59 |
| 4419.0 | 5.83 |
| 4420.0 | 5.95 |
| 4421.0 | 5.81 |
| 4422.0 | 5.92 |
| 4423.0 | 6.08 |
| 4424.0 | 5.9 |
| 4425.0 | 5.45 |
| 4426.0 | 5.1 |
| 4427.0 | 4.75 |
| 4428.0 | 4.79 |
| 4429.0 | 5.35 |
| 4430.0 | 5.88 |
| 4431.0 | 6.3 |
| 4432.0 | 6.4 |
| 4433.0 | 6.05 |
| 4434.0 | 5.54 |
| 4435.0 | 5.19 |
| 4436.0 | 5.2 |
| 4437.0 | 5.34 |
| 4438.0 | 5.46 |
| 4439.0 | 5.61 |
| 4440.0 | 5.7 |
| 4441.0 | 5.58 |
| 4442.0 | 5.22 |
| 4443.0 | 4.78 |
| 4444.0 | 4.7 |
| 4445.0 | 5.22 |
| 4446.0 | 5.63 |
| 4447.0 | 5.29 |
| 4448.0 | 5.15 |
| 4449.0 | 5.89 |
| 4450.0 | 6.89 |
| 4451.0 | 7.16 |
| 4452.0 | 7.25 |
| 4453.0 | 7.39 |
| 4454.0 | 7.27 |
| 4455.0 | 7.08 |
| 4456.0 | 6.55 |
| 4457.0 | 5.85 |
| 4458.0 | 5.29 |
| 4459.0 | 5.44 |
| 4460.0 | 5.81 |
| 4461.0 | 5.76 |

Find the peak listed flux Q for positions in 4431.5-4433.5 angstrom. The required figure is 6.4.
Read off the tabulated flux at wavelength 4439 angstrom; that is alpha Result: 5.61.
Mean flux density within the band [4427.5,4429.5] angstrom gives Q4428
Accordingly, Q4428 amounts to 5.07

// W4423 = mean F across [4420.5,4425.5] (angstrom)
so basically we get 5.83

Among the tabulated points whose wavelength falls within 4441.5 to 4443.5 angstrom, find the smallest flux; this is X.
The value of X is 4.78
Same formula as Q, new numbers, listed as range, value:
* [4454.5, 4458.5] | 7.08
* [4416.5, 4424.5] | 6.08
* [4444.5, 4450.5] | 6.89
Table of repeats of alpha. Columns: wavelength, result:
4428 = 4.79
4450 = 6.89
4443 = 4.78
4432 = 6.4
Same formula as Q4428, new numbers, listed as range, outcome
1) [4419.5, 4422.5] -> 5.89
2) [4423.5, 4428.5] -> 5.2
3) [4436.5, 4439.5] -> 5.47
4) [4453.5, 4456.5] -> 6.97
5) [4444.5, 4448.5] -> 5.32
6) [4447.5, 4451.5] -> 6.27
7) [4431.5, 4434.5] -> 6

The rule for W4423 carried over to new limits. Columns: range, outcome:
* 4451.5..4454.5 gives 7.3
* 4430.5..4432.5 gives 6.35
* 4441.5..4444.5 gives 4.9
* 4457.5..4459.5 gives 5.37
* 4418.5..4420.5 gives 5.89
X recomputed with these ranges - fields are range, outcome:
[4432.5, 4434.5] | 5.54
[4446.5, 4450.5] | 5.15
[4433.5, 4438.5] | 5.19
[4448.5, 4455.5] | 5.89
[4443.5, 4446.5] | 4.7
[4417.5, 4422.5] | 5.59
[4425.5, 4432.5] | 4.75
